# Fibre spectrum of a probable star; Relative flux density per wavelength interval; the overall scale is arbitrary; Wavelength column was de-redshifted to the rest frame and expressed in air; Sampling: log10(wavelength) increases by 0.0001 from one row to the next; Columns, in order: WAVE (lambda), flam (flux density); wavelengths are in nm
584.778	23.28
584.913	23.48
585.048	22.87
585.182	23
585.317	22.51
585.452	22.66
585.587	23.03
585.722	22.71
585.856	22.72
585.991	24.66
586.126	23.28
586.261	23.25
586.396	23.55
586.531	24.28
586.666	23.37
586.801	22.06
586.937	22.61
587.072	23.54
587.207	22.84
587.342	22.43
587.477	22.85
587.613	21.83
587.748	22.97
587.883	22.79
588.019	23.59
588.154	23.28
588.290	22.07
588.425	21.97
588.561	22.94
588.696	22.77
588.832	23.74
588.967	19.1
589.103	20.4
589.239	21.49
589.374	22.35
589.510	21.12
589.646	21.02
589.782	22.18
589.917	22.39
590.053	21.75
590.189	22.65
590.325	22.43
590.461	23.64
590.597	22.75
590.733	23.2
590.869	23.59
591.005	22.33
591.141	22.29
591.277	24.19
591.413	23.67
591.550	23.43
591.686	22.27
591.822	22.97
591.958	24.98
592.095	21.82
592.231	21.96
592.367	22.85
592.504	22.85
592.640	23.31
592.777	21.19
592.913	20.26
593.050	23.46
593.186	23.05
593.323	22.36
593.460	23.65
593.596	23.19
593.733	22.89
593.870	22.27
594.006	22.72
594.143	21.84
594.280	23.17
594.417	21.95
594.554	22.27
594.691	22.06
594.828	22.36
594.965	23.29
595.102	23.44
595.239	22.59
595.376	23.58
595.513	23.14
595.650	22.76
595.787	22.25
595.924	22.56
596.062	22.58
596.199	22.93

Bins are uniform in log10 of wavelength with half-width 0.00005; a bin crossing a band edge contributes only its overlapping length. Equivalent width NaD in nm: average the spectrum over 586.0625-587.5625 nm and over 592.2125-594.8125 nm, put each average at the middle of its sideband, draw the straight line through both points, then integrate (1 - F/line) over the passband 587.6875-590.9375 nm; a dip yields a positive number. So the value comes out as 0.07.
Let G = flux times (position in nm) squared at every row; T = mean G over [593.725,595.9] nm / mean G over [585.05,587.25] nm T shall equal 1.01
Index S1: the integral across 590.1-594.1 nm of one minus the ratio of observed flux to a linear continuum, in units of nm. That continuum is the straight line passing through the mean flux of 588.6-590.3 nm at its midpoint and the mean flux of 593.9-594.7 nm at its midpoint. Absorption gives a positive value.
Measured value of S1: -0.13 nm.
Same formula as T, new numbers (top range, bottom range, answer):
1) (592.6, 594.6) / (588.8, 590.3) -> 1.05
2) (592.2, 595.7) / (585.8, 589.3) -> 1.02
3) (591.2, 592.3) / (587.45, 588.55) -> 1.04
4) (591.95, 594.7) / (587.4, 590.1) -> 1.03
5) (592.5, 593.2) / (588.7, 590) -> 1.04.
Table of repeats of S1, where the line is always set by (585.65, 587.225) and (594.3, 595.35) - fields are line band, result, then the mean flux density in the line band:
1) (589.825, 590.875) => 0.01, 22.7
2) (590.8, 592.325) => -0.01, 23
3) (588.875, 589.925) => 0.08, 21.3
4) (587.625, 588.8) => 0.02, 22.8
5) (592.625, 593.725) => 0.01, 22.5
